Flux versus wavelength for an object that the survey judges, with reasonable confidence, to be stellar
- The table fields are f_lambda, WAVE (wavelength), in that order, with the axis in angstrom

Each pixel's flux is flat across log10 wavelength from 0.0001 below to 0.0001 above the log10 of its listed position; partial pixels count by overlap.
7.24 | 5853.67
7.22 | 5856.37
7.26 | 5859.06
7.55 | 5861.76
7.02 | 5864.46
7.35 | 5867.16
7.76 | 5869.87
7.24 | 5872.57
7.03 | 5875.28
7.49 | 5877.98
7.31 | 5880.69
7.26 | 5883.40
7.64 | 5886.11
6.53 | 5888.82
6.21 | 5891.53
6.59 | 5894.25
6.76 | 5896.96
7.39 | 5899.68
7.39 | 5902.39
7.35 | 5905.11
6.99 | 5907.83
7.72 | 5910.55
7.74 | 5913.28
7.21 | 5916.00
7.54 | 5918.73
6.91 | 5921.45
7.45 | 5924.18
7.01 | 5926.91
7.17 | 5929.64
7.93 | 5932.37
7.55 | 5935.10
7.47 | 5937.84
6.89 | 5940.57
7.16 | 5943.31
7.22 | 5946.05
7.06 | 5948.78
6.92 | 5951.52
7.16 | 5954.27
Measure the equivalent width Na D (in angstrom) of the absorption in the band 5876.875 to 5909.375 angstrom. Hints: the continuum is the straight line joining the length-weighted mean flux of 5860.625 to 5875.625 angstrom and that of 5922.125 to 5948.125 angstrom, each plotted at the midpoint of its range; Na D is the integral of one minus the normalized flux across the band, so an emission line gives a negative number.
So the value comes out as 1.10 angstrom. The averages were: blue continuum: 7.34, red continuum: 7.3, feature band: 7.08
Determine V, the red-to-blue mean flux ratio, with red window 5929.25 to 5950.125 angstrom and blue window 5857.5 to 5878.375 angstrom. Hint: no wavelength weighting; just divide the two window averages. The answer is 1.00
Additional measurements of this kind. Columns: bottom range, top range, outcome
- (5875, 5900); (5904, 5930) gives 1.04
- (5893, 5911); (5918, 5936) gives 1.03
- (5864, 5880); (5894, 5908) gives 0.97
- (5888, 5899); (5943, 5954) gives 1.08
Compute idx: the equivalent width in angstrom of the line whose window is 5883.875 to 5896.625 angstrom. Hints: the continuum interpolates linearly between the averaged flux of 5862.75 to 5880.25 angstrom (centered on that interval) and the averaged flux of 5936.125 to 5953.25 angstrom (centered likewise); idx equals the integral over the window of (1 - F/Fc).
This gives 0.86 angstrom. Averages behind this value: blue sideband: 7.32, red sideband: 7.13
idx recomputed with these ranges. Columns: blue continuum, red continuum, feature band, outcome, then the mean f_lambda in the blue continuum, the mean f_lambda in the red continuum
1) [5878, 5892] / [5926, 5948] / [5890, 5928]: 0.14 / 7.09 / 7.3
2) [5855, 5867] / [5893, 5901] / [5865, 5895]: -0.20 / 7.27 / 6.92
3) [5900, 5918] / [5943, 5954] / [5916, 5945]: -0.28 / 7.4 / 7.09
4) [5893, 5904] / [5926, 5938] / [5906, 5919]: -0.39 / 7.05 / 7.44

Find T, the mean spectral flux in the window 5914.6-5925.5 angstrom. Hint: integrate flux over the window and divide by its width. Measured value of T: 7.28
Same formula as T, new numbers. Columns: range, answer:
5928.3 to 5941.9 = 7.41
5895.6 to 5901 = 7.07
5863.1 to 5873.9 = 7.34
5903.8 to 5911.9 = 7.35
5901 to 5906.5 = 7.38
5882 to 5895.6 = 6.85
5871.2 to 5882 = 7.27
